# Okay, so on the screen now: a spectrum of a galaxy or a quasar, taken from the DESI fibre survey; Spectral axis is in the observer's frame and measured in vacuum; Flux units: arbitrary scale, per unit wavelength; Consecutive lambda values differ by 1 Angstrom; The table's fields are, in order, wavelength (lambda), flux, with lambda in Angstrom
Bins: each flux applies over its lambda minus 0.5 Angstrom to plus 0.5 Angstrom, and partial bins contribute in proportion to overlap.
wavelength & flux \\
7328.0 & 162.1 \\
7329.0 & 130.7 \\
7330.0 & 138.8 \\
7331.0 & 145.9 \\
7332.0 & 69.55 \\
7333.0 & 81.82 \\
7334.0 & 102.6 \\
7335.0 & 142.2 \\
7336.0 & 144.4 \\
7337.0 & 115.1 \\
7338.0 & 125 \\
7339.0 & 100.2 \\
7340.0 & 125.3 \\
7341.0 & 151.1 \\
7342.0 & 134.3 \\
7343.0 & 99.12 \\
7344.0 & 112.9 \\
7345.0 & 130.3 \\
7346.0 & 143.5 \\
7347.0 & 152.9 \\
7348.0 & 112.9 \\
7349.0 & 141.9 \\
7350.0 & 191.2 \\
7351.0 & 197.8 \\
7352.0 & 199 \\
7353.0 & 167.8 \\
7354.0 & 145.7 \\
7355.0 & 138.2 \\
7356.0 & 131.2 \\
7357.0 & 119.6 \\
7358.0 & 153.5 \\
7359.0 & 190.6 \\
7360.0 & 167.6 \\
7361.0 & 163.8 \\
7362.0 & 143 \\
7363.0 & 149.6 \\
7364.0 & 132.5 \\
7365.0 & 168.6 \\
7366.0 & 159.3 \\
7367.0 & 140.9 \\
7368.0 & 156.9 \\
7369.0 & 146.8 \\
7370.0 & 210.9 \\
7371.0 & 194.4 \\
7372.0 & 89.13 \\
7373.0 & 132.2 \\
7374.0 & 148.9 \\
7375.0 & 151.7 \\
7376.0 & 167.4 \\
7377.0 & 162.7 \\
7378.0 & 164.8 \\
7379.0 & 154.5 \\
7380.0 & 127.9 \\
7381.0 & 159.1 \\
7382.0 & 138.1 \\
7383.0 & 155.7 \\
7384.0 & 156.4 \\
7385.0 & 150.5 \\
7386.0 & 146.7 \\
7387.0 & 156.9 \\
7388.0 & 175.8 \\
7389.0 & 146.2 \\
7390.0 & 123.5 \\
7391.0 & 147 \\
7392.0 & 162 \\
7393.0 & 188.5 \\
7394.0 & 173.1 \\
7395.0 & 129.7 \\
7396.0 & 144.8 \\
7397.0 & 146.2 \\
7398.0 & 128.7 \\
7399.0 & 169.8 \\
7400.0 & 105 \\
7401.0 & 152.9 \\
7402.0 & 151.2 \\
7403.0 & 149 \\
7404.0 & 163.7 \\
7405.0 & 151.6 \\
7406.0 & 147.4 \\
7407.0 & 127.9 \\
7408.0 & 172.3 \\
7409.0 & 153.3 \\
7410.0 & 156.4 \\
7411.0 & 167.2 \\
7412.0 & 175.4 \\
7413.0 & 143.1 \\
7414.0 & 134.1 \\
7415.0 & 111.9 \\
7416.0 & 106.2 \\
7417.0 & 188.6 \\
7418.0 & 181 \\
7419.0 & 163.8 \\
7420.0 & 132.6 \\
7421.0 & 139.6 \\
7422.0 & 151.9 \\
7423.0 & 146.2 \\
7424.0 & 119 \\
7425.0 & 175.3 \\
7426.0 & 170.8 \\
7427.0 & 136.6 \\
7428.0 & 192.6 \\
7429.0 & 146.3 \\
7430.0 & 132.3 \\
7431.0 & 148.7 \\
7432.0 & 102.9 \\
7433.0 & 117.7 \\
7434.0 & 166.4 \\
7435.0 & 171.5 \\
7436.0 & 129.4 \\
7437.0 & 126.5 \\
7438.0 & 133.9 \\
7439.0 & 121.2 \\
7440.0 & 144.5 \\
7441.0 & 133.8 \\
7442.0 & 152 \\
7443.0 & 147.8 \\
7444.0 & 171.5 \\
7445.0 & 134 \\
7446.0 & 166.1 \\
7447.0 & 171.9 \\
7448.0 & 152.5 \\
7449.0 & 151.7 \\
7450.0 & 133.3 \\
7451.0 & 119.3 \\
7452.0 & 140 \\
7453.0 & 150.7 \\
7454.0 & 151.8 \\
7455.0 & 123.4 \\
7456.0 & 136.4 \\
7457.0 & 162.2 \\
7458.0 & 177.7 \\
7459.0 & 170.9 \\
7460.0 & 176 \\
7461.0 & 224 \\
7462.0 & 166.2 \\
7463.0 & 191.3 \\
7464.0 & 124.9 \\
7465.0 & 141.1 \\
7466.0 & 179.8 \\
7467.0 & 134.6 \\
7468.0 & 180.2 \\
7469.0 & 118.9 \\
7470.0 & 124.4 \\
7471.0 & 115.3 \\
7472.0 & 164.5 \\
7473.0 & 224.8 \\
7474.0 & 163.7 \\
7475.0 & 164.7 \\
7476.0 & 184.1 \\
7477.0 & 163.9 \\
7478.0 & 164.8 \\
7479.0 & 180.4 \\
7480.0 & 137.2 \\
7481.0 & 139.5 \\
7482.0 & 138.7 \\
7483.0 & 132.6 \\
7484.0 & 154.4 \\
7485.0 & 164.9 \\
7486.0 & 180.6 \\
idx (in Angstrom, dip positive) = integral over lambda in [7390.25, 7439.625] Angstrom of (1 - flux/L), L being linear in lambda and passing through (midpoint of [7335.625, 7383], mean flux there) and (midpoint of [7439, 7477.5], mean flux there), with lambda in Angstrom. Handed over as 1.4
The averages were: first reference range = 148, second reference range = 156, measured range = 148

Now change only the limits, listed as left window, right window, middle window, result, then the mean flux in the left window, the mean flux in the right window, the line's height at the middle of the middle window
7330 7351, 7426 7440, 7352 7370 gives -3.2 Angstrom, 128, 142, 131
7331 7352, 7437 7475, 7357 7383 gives -3.4 Angstrom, 131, 153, 136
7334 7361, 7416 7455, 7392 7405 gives -0.5 Angstrom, 143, 147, 145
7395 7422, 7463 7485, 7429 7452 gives 1.4 Angstrom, 148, 155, 152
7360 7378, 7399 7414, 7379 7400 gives 0.3 Angstrom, 155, 151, 153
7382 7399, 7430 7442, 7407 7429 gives -1.5 Angstrom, 152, 137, 143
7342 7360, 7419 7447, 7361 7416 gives -1.3 Angstrom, 149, 146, 147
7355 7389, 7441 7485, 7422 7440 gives 1.3 Angstrom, 153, 156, 155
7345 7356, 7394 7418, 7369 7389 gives -0.3 Angstrom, 157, 148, 152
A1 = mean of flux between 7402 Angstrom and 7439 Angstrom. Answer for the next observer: 148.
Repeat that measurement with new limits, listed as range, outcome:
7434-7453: 145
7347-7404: 153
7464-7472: 142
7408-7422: 151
